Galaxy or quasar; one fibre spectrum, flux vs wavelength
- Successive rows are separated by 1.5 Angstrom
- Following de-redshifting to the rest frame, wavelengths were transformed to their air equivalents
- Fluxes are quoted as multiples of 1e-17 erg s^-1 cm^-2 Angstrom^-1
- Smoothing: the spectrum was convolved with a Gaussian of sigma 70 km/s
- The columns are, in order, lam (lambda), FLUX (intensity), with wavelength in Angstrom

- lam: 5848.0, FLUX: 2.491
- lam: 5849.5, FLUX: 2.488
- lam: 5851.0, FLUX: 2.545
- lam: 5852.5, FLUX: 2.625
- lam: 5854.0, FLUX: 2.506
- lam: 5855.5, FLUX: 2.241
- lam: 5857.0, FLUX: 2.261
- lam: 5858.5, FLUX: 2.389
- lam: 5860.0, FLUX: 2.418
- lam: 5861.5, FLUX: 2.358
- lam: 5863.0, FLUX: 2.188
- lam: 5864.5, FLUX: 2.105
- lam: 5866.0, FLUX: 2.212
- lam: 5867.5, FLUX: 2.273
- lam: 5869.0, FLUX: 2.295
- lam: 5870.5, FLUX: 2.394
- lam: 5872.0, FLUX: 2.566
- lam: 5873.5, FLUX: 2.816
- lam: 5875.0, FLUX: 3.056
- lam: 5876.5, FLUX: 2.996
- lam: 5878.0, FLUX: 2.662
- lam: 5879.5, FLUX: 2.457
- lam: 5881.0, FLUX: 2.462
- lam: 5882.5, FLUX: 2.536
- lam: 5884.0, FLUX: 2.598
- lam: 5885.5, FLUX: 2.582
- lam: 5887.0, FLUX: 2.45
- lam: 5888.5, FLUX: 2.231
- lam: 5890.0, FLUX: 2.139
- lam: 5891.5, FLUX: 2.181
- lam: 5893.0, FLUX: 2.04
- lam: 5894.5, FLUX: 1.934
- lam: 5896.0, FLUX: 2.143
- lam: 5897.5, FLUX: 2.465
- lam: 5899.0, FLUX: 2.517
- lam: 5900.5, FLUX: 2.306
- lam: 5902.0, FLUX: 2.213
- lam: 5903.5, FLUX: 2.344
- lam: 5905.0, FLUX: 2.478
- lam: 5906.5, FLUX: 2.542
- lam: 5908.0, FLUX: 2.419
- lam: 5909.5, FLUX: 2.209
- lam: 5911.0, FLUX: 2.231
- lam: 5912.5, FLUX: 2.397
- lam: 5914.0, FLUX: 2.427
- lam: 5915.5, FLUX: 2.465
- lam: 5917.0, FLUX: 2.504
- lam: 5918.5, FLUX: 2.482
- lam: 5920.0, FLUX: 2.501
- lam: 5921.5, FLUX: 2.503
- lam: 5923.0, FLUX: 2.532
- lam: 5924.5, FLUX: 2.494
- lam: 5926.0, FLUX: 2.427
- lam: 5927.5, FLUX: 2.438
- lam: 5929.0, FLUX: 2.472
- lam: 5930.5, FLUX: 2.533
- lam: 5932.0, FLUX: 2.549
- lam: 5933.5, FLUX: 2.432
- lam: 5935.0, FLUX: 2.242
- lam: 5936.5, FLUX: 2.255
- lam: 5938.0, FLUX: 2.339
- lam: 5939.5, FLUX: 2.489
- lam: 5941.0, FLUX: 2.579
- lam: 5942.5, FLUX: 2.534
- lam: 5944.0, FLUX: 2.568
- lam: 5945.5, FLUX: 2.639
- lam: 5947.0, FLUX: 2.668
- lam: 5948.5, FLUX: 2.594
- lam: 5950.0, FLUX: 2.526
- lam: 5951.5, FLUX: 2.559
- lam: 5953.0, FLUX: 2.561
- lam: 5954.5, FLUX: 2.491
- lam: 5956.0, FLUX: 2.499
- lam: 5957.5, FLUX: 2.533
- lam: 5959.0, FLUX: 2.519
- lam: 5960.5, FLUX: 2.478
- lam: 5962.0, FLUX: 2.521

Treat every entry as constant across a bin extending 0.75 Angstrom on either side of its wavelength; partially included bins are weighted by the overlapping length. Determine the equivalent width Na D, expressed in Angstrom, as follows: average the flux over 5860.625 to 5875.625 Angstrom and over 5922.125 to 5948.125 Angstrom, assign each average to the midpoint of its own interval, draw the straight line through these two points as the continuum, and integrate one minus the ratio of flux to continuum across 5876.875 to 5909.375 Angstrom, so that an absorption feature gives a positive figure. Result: 1.0 Angstrom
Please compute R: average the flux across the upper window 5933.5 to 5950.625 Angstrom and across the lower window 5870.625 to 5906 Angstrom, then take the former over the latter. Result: 1.02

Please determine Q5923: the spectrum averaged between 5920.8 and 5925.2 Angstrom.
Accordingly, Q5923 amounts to 2.51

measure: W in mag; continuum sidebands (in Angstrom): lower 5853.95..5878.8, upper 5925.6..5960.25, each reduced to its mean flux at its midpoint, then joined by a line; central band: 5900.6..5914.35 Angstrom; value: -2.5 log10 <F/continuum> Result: 0.05 mag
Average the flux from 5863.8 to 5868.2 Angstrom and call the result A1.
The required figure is 2.2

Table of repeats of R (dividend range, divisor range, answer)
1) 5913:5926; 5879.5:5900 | 1.06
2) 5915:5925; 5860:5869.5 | 1.11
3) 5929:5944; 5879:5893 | 1.03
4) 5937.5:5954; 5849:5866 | 1.08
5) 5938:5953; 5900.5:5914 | 1.09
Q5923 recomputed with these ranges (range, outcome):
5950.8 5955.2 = 2.54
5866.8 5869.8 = 2.29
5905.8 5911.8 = 2.35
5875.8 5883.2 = 2.62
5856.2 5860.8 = 2.35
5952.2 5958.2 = 2.52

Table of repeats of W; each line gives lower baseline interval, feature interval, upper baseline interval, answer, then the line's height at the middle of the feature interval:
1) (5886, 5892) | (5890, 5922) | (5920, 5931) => 0.01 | 2.37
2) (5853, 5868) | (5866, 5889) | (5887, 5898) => -0.14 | 2.23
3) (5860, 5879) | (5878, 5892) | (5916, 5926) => 0.03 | 2.49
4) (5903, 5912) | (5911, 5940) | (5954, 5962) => -0.01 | 2.42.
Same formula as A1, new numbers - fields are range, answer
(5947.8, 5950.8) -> 2.56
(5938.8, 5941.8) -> 2.53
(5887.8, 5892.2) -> 2.18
